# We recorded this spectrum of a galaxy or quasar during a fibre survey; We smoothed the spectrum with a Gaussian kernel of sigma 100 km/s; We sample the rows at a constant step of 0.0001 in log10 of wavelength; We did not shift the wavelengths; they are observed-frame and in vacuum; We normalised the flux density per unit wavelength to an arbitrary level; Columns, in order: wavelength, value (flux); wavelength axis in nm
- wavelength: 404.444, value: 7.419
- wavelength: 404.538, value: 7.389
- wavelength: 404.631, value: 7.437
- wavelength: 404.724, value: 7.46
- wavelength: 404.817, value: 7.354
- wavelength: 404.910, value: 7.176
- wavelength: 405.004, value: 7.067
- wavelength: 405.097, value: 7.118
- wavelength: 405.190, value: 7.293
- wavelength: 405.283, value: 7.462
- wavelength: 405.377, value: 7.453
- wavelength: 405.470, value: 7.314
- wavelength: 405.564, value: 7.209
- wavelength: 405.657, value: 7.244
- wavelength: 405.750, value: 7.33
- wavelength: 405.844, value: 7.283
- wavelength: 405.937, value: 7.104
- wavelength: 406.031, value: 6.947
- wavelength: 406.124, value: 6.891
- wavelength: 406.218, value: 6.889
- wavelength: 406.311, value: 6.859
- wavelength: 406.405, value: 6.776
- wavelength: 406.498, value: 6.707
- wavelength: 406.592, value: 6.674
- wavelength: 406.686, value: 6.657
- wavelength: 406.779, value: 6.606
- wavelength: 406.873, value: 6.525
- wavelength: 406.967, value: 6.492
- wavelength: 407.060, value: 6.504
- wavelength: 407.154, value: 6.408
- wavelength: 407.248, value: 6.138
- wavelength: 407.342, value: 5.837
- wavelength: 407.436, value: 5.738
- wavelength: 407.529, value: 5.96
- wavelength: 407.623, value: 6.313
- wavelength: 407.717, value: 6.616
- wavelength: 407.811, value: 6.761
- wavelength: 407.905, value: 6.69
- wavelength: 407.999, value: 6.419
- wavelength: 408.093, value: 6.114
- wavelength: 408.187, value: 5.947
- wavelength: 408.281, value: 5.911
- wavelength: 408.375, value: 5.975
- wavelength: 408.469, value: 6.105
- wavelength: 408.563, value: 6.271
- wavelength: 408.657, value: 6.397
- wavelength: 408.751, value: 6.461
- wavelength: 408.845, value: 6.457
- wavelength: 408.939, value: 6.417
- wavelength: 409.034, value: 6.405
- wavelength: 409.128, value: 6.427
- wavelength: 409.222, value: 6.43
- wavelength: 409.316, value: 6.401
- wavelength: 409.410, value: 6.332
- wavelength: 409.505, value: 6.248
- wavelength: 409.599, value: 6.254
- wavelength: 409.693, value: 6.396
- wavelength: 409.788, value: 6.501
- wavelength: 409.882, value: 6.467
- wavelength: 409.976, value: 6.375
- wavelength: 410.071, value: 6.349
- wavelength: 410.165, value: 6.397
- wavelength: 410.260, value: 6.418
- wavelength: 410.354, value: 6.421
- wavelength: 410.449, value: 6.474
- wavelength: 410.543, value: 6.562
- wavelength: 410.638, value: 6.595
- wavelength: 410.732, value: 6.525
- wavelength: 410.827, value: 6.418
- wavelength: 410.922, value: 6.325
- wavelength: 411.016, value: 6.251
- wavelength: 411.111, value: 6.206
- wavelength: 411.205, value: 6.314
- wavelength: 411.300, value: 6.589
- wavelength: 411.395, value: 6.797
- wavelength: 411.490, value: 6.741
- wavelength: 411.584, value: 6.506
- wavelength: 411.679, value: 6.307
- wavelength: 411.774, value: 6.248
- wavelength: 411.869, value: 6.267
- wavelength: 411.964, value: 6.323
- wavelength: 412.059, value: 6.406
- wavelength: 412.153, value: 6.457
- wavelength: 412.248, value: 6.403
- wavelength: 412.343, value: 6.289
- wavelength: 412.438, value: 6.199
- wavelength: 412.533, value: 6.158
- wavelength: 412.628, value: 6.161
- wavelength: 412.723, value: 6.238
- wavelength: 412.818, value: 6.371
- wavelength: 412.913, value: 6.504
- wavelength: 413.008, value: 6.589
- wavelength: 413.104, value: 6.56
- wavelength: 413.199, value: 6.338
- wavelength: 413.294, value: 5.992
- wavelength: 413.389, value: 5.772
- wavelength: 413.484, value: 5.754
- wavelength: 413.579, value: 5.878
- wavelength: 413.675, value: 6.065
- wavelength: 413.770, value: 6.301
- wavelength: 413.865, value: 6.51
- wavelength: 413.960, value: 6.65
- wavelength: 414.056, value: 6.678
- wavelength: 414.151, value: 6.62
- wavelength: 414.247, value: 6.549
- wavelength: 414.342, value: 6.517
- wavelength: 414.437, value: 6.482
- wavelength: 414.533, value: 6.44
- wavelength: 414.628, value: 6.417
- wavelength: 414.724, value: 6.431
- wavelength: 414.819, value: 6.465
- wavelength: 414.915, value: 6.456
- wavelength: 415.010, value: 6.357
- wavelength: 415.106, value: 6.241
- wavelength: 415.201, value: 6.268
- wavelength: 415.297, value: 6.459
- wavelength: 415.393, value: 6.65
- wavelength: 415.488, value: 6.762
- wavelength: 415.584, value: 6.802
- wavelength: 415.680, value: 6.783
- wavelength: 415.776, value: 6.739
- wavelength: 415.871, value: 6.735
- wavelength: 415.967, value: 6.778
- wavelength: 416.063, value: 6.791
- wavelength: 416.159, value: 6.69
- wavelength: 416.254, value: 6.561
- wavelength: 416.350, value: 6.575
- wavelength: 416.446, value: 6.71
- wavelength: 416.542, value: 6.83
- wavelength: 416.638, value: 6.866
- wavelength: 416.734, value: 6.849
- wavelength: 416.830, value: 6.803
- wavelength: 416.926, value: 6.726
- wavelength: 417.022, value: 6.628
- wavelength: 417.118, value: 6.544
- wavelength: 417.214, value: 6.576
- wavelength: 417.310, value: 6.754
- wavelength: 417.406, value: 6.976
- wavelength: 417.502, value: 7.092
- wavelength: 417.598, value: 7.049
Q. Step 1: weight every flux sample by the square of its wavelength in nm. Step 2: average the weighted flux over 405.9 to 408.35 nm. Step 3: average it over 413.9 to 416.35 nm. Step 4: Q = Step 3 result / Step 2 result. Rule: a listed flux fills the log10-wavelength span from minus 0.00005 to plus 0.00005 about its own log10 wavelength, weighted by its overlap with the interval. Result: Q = 1.06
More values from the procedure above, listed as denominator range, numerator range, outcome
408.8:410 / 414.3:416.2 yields 1.06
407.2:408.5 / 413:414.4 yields 1.05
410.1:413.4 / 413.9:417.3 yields 1.06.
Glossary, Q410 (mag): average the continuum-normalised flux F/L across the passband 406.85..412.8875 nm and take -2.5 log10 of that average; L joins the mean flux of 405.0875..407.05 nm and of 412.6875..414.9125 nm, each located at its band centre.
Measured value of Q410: 0.053 mag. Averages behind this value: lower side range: 6.98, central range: 6.35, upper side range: 6.35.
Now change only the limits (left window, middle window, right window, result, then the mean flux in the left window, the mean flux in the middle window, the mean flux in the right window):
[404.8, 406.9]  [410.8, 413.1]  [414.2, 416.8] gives 0.06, 7.04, 6.38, 6.6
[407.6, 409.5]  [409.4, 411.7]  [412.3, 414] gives -0.02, 6.34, 6.43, 6.24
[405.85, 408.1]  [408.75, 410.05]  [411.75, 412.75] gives 0.01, 6.55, 6.39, 6.29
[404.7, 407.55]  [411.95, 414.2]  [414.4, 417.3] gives 0.06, 6.86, 6.3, 6.62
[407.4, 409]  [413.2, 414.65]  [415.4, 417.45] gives 0.05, 6.27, 6.31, 6.74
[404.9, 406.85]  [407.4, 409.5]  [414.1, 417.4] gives 0.10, 7.04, 6.3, 6.62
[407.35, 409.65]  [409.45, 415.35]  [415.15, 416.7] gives 0.02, 6.29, 6.37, 6.69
